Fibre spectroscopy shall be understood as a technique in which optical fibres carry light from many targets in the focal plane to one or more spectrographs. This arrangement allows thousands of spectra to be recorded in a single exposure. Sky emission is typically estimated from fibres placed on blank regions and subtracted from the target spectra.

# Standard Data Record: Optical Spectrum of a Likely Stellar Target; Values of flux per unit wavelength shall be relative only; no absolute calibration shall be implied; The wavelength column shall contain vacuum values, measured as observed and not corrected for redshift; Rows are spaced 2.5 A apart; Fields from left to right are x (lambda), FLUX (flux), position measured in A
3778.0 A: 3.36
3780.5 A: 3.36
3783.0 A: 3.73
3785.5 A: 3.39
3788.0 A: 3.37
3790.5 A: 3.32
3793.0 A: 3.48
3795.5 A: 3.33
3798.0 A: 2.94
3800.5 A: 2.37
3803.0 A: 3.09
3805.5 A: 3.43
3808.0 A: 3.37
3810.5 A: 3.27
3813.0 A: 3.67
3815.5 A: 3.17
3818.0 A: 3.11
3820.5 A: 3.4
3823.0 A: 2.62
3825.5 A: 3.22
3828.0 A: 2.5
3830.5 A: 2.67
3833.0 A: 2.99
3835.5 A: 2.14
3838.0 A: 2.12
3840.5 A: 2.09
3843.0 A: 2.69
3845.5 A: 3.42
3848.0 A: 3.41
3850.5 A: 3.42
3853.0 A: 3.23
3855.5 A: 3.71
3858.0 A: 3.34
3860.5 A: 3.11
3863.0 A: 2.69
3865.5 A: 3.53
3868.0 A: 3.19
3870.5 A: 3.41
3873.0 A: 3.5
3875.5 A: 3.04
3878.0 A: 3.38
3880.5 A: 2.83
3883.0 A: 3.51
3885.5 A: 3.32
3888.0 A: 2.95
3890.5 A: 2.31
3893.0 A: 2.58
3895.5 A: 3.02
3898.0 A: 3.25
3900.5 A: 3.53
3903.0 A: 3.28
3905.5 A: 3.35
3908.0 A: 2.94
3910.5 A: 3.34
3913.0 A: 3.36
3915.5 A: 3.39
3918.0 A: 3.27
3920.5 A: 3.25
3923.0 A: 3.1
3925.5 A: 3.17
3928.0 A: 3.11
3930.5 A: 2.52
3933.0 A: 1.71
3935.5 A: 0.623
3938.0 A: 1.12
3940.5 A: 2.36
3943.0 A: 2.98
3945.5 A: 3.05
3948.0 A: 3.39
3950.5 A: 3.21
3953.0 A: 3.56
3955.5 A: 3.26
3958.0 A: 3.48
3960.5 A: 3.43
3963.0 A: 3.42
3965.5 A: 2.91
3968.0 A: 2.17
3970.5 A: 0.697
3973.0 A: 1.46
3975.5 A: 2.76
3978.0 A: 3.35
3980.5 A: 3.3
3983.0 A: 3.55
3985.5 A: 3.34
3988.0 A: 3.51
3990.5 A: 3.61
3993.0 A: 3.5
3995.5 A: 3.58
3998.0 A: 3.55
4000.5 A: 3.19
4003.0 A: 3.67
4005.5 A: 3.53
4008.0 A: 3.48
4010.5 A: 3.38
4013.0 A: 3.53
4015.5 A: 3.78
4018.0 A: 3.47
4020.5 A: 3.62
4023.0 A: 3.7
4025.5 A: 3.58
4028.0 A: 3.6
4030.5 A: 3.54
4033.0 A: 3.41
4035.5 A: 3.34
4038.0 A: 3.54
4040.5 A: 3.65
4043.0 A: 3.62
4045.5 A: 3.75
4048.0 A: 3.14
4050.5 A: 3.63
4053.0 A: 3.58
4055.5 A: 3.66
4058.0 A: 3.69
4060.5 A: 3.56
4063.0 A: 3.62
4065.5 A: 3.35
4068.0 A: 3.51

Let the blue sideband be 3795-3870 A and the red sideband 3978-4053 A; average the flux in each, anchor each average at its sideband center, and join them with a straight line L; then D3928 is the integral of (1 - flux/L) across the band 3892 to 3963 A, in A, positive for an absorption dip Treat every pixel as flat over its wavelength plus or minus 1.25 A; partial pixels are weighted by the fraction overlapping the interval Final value 7.06 A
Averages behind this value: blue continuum 3.04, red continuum 3.52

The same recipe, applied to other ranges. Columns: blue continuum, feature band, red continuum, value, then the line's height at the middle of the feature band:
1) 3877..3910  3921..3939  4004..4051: 5.4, 3.22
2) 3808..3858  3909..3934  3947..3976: -1.4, 2.87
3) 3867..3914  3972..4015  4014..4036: 1.8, 3.47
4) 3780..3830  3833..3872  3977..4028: 2.9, 3.27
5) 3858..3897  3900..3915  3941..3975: -1.5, 3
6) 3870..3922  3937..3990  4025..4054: 7.2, 3.34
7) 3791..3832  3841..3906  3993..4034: 1.2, 3.24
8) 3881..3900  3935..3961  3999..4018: 3.6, 3.25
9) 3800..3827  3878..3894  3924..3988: 0.0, 2.95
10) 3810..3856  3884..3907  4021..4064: 0.6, 3.15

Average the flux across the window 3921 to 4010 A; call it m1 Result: 2.94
